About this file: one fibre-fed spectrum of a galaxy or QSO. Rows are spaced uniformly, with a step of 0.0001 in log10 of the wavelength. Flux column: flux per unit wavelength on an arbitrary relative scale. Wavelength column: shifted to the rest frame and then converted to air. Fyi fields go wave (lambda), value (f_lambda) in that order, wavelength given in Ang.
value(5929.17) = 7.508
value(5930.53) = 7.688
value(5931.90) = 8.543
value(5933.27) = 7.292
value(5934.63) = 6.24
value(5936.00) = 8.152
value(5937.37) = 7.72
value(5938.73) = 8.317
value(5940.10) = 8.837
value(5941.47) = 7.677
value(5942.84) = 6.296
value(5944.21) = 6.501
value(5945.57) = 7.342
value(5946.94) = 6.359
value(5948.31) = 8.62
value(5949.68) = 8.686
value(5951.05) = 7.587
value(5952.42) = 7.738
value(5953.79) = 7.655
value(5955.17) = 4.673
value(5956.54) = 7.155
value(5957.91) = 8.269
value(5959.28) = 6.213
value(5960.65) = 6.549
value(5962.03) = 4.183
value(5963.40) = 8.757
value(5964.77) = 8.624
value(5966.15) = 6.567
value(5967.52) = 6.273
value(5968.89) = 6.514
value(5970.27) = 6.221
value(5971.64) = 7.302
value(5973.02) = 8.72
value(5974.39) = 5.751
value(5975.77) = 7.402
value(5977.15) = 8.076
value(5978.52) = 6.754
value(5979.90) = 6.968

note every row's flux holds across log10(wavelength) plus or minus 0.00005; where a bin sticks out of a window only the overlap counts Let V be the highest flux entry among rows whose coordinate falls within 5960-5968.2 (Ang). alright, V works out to 8.757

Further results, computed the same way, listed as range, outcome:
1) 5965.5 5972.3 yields 7.302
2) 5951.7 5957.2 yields 7.738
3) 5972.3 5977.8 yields 8.72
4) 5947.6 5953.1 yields 8.686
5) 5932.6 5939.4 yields 8.317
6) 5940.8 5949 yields 8.62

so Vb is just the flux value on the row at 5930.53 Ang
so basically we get 7.688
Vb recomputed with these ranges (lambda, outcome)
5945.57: 7.342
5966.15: 6.567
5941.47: 7.677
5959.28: 6.213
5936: 8.152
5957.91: 8.269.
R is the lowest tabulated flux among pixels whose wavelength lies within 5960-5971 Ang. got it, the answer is 4.183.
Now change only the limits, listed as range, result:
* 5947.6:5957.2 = 4.673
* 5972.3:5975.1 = 5.751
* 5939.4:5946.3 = 6.296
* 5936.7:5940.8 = 7.72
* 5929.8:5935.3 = 6.24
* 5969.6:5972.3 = 6.221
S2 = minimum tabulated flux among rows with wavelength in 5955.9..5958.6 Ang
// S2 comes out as 7.155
